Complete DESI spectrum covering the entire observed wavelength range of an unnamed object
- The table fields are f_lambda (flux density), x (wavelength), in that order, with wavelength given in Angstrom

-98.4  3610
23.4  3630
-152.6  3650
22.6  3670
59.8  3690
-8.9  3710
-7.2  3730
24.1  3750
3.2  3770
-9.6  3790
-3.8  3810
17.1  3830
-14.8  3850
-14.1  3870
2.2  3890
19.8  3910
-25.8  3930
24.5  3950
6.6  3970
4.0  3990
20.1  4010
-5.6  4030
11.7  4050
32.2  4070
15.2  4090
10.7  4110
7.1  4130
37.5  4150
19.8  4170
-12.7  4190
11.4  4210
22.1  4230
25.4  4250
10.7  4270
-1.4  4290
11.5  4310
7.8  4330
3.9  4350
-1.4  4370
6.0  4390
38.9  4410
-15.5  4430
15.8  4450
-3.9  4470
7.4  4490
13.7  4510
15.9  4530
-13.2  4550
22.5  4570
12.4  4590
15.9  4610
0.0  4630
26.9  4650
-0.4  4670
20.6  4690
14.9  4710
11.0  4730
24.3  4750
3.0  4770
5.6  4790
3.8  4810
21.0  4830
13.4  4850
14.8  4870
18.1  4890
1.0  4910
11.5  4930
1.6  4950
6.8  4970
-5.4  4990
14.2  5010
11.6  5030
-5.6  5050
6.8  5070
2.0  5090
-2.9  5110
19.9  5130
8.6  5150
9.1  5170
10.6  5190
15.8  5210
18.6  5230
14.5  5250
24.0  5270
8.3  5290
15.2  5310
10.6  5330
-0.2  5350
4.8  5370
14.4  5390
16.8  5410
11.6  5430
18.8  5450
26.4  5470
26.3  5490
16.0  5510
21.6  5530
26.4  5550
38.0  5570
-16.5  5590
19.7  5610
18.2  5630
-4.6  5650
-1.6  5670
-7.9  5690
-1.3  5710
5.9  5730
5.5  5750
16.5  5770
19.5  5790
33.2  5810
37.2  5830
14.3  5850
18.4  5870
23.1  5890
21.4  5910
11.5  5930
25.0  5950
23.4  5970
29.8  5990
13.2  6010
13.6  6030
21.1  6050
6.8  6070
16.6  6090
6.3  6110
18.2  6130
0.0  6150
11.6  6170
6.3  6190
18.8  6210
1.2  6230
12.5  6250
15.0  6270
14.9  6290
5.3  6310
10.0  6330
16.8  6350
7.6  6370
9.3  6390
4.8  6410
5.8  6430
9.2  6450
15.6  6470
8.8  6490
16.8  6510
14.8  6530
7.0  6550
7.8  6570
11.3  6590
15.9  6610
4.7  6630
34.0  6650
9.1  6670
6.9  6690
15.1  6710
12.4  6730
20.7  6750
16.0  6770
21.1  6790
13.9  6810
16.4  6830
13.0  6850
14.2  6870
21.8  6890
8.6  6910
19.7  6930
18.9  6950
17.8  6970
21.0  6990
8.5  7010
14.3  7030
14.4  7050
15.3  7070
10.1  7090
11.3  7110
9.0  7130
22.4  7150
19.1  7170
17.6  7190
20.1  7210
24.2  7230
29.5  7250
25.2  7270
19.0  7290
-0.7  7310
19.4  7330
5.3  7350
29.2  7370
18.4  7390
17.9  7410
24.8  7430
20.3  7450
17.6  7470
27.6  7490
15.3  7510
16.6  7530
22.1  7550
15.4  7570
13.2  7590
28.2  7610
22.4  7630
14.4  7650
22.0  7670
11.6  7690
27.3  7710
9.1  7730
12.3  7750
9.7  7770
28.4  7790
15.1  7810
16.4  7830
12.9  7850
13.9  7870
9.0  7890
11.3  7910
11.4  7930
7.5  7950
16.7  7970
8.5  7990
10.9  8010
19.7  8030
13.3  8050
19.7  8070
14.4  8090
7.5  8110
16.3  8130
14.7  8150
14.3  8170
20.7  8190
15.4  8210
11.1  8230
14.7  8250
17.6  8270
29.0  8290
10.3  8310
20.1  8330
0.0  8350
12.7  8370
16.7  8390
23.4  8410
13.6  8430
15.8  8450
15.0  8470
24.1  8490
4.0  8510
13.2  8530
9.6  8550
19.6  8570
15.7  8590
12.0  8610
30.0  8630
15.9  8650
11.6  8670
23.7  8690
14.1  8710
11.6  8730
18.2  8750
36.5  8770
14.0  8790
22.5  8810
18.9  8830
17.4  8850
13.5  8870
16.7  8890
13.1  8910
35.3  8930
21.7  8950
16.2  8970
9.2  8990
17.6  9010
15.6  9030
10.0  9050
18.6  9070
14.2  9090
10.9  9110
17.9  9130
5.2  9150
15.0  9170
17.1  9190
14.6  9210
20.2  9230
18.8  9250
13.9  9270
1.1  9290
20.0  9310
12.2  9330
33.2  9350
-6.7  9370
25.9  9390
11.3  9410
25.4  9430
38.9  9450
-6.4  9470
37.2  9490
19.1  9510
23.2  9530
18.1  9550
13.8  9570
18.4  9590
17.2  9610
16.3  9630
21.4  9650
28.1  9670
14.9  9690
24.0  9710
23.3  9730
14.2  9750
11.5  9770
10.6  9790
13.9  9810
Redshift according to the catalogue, 0.79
